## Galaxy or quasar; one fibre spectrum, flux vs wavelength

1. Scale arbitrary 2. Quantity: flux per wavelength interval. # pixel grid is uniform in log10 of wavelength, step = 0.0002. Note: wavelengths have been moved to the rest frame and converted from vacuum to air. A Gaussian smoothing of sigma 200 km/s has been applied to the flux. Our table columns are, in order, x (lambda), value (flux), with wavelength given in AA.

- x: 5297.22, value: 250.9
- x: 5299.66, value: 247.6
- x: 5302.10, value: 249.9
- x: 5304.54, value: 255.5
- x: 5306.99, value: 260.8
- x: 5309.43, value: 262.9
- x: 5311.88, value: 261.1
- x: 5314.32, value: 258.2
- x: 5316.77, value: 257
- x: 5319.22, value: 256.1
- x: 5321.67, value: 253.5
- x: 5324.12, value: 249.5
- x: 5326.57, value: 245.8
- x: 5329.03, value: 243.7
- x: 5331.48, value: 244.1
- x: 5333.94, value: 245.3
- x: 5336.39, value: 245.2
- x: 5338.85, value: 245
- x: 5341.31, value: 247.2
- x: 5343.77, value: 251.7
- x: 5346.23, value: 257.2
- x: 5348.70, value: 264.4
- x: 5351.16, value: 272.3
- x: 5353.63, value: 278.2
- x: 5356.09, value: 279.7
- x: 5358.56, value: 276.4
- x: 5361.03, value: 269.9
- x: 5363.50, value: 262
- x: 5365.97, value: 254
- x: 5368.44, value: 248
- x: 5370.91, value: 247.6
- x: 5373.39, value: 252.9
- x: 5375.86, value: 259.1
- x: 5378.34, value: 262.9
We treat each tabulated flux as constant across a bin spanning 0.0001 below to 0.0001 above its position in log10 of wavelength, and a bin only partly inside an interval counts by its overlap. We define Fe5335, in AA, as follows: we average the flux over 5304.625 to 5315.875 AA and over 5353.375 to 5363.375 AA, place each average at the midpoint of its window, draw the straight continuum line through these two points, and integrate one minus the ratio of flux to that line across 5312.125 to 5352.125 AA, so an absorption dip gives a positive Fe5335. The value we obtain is 2.1 AA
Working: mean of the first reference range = 260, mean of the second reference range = 274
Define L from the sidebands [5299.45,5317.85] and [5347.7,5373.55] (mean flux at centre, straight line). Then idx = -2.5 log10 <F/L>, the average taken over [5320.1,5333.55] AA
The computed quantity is 0.05 mag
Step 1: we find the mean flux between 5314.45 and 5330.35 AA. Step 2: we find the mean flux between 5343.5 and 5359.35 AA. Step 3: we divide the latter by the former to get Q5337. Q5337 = 1.07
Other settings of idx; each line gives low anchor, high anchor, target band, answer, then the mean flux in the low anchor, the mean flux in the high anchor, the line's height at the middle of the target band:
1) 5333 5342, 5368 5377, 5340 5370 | -0.06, 246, 252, 249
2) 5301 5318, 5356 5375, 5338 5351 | 0.02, 258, 260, 259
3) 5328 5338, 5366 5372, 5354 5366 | -0.09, 245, 249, 248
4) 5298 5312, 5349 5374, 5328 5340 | 0.07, 256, 264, 260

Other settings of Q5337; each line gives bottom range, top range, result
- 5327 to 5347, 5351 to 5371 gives 1.08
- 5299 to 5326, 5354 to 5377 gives 1.02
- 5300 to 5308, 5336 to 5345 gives 0.97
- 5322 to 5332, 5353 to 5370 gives 1.08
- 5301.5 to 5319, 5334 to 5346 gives 0.96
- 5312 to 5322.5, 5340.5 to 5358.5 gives 1.03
